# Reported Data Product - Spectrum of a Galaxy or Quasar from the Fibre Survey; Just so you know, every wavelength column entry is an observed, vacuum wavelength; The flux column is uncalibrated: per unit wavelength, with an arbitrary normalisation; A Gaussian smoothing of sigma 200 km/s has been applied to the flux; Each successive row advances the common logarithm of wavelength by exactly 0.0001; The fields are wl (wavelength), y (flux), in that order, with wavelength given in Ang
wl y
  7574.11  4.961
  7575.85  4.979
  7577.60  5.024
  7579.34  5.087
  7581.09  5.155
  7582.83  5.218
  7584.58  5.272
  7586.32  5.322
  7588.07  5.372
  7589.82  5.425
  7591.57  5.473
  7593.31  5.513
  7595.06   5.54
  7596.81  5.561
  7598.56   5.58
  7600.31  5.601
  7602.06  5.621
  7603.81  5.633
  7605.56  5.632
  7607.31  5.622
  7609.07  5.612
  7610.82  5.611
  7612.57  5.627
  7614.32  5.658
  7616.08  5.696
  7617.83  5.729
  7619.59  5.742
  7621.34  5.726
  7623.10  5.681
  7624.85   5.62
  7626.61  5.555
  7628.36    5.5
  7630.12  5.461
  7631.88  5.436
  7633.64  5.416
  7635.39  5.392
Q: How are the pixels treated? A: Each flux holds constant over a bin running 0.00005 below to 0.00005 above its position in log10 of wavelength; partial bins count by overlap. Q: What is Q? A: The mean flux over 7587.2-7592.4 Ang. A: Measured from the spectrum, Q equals 5.42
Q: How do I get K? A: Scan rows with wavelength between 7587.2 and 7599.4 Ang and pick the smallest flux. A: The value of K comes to 5.372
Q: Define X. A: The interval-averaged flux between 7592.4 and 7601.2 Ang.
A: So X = 5.56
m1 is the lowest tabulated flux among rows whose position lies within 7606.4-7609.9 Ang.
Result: 5.612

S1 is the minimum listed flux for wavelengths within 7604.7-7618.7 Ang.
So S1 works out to 5.611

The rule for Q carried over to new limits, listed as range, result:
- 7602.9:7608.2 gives 5.62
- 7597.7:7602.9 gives 5.6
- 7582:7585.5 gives 5.25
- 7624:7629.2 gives 5.56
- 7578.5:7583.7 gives 5.15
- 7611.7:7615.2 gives 5.64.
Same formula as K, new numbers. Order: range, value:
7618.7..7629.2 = 5.5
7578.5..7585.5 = 5.087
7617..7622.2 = 5.726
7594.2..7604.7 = 5.54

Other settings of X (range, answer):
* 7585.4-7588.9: 5.35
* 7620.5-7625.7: 5.68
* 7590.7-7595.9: 5.52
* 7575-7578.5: 5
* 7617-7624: 5.72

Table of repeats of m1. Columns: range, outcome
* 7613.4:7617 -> 5.658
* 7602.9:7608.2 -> 5.622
